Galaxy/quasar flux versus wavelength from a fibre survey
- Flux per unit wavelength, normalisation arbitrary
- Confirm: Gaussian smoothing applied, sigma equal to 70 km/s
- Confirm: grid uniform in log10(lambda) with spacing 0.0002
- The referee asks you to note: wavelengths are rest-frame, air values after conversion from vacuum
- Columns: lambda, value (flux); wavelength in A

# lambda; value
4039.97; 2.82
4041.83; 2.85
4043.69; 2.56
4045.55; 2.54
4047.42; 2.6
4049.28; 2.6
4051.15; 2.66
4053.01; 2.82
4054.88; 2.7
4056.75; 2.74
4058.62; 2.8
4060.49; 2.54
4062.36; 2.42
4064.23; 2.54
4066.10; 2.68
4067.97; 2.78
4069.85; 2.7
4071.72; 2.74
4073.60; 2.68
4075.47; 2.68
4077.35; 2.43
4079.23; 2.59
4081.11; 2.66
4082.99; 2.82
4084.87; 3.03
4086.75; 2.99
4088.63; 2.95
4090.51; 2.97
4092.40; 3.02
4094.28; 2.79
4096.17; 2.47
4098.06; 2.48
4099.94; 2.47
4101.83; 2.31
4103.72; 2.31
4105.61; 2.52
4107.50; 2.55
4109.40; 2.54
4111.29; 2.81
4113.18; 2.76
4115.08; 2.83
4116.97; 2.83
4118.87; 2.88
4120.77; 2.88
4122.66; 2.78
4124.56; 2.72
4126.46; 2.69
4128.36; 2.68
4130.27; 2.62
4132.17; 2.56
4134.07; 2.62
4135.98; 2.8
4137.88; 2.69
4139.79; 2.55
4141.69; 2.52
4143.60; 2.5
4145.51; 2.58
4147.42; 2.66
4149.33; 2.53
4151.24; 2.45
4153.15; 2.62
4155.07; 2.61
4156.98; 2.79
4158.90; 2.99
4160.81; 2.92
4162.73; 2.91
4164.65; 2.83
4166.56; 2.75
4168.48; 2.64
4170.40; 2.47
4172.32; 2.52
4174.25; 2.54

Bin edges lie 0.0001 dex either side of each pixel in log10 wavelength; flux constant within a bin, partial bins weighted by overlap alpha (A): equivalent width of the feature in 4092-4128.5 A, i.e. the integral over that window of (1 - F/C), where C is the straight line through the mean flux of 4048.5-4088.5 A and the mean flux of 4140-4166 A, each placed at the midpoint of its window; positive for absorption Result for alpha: 0.4 A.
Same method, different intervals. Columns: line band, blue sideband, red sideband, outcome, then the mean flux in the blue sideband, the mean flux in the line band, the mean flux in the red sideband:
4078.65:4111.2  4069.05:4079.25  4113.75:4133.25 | 0.1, 2.64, 2.68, 2.75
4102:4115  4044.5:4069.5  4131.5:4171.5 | 0.4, 2.65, 2.58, 2.67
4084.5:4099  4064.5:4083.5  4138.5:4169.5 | -0.9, 2.67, 2.83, 2.68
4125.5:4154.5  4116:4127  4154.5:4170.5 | 2.0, 2.8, 2.6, 2.79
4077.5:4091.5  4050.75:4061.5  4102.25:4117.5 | -0.9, 2.71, 2.83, 2.63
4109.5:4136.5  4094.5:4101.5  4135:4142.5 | -1.6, 2.49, 2.74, 2.64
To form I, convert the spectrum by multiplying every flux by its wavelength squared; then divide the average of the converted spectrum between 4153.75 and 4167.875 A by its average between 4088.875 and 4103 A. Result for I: 1.10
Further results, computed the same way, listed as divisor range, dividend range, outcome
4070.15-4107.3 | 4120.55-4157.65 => 1.01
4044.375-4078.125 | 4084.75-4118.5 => 1.04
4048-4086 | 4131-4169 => 1.04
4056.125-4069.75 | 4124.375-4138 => 1.04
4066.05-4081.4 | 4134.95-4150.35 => 1.01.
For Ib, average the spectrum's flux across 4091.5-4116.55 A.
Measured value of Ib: 2.61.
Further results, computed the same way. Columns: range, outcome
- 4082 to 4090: 2.95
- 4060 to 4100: 2.71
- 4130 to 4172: 2.66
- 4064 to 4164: 2.69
